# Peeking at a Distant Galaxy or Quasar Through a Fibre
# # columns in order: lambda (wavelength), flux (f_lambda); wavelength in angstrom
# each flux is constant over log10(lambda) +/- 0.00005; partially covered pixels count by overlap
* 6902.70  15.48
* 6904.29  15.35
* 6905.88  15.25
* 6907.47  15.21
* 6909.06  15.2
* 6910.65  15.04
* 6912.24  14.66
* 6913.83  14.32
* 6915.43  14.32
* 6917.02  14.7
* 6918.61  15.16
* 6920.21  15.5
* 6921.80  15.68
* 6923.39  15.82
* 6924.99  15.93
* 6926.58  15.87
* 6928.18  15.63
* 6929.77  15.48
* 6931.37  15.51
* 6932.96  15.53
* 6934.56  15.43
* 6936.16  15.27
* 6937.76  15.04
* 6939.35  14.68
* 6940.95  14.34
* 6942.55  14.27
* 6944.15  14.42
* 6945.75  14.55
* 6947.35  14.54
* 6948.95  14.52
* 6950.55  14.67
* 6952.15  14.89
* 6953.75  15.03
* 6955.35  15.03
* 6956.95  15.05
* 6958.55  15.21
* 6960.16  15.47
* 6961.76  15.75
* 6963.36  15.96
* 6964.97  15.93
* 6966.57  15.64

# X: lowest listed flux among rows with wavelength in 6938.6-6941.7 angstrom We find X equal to 14.34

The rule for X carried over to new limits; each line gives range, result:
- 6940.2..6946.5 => 14.27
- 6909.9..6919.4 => 14.32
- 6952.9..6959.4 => 15.03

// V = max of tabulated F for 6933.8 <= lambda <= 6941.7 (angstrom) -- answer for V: 15.43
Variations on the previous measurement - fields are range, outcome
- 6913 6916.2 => 14.32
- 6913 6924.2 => 15.82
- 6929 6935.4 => 15.53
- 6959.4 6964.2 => 15.96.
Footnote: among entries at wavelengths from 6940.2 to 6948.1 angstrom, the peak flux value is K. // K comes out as 14.55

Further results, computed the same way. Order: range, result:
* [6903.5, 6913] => 15.35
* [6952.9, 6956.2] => 15.03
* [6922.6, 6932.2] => 15.93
